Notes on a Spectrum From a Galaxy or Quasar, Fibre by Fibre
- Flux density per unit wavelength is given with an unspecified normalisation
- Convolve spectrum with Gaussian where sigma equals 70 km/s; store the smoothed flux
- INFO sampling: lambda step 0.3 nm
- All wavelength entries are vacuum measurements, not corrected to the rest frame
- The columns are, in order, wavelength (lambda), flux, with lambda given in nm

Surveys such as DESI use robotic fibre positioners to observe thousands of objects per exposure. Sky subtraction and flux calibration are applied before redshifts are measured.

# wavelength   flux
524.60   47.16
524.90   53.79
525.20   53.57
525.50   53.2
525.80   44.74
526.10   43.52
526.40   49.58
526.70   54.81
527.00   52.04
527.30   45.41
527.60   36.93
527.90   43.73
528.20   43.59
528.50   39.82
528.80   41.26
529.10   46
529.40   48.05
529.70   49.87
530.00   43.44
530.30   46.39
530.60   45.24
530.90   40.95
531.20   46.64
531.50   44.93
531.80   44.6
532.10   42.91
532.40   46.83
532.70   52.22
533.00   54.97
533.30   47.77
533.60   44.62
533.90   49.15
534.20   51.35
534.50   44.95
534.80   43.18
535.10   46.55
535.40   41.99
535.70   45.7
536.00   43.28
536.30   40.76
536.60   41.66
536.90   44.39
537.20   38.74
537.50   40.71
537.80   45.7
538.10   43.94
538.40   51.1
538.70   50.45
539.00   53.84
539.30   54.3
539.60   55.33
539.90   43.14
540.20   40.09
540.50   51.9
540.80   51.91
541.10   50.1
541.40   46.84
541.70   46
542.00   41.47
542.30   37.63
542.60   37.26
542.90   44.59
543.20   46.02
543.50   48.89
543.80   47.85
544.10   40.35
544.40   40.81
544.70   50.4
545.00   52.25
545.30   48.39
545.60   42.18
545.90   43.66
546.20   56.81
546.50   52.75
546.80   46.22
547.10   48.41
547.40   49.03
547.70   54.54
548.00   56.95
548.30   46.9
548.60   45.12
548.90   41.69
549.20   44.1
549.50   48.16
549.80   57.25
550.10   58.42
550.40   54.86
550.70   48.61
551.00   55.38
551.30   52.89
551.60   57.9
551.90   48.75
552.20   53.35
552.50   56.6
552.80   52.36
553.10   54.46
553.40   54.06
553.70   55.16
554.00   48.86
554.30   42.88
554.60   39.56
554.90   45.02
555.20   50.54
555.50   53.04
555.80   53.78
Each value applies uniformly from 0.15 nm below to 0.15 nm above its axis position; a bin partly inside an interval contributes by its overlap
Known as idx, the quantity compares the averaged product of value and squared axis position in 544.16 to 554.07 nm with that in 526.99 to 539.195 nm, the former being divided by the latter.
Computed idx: 1.18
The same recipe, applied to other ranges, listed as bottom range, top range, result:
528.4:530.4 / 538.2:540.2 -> 1.16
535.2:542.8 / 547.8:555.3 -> 1.17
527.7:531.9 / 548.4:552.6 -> 1.25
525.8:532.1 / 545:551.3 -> 1.19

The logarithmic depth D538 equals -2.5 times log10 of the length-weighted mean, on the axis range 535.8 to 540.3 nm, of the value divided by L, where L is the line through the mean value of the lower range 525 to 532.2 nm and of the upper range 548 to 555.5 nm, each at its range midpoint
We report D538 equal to 0.05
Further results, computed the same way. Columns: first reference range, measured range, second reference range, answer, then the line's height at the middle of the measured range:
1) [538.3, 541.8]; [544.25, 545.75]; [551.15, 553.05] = 0.099 mag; 51.3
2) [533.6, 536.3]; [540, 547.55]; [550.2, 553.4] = 0.074 mag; 49.7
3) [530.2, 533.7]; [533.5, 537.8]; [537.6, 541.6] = 0.085 mag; 47.7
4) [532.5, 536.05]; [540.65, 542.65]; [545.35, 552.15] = 0.094 mag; 48.9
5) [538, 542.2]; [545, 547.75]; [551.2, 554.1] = 0.042 mag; 51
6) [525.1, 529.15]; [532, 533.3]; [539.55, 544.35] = -0.079 mag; 45.9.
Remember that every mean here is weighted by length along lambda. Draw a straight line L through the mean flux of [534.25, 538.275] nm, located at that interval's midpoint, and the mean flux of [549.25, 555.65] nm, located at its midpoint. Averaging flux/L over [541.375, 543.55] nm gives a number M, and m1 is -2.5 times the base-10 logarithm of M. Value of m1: 0.08 mag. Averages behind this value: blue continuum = 43.4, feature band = 43.2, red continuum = 51.7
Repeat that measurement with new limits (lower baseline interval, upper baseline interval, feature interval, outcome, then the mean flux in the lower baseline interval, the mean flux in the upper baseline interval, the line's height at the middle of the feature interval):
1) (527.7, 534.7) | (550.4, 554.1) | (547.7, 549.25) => 0.090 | 46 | 53.3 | 52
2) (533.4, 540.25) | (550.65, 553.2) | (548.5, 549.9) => 0.114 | 46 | 53.5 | 52.2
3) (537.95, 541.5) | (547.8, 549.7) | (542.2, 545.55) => 0.084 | 49.4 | 47.6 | 48.6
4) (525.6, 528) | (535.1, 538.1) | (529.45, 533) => -0.034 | 46.5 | 42.8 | 44.9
